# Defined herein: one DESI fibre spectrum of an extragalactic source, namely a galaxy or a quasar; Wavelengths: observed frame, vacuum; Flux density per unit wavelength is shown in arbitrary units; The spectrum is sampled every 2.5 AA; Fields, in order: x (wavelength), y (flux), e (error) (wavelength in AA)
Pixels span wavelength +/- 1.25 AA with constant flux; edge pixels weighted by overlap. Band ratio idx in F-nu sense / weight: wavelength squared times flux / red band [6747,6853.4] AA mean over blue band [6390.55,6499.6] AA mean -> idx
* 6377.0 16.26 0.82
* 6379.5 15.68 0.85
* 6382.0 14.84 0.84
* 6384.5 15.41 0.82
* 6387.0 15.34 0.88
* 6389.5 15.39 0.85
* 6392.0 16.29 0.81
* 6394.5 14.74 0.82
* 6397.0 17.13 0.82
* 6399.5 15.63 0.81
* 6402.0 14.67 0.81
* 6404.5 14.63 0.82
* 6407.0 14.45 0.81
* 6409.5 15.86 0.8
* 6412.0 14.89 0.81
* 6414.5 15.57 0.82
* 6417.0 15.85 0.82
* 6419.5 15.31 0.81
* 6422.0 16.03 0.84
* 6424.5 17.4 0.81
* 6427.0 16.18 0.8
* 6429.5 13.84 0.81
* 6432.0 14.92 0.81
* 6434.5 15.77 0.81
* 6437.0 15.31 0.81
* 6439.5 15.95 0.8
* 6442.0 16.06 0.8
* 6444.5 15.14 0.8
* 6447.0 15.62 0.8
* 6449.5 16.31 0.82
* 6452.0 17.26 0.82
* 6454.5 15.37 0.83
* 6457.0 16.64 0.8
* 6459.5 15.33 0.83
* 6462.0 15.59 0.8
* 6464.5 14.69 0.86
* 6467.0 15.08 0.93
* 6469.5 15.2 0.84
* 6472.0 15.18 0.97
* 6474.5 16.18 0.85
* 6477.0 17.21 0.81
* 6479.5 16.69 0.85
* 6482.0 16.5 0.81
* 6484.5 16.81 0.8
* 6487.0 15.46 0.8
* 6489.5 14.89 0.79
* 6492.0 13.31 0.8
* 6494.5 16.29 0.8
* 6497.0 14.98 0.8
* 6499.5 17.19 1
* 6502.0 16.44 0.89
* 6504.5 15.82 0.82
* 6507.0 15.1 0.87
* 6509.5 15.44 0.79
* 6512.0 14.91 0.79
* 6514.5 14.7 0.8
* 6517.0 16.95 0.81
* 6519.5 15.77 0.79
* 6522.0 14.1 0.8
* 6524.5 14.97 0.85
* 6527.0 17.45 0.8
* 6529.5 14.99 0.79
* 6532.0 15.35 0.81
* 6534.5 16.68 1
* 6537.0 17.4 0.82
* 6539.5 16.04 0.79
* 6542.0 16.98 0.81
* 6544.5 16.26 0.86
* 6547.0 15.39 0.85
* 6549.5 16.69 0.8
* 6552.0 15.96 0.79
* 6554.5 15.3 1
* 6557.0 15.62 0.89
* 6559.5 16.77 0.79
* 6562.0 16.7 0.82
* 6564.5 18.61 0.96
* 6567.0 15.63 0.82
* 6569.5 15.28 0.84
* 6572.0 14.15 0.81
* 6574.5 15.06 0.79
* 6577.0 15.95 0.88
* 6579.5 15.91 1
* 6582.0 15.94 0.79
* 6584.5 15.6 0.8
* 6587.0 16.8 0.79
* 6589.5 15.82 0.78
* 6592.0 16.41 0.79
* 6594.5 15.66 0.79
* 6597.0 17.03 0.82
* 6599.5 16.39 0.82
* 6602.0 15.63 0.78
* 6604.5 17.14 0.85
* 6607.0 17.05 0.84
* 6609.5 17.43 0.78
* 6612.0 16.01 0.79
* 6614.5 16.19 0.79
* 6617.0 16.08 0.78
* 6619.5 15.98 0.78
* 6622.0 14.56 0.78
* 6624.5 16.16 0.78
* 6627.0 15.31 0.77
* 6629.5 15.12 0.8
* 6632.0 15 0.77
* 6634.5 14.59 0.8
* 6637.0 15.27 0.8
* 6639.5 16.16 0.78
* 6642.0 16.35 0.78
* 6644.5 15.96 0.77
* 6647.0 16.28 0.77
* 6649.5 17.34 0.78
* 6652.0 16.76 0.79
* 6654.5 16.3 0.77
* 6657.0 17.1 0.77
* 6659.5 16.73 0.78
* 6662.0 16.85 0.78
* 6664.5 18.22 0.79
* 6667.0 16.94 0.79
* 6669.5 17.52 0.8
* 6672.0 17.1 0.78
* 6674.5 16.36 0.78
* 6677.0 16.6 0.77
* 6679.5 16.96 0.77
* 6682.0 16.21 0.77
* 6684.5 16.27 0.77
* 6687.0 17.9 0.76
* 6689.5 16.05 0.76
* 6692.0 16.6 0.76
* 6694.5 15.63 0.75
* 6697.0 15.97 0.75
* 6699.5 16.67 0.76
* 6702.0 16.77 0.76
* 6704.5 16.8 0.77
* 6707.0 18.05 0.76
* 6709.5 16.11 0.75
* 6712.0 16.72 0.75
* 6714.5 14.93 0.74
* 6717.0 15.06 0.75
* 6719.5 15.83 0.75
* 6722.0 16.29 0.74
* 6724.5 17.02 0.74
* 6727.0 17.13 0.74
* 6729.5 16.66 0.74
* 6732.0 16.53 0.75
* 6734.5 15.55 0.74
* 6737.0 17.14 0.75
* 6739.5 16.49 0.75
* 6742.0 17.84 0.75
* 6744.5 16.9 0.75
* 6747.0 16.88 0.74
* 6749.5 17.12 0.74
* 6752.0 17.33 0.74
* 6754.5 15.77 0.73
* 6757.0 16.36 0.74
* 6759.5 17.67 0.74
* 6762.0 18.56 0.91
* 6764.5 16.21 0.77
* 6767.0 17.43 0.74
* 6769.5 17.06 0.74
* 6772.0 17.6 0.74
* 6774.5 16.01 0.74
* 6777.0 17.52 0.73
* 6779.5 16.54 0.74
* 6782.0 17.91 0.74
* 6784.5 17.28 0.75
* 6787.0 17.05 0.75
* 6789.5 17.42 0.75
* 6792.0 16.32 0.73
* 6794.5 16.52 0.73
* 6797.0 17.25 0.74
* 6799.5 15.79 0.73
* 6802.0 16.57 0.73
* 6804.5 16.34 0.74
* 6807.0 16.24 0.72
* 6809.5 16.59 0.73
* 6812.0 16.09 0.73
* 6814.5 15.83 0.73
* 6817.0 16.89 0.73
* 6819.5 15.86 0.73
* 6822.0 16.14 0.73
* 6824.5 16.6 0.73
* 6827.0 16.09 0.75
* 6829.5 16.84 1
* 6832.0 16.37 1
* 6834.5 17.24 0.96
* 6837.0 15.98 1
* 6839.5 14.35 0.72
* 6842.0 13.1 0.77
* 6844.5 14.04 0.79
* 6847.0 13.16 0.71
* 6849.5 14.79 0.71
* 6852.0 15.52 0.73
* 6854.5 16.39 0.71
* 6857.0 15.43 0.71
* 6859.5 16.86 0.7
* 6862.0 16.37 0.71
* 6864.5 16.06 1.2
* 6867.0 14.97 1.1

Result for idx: 1.2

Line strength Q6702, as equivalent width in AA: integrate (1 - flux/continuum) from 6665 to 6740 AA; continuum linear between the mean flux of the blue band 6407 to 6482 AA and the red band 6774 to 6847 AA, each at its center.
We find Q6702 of -2.09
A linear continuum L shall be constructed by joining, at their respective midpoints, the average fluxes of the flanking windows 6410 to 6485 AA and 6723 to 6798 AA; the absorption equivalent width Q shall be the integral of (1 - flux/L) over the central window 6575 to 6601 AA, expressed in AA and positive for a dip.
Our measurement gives 0.32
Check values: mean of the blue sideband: 15.8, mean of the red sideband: 17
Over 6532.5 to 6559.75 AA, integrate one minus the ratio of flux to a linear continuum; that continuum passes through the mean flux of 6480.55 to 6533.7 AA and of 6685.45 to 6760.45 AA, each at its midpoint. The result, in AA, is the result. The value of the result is -0.8 AA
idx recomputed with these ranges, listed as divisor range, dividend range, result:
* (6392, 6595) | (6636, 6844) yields 1.13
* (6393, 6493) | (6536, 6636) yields 1.07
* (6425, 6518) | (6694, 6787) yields 1.16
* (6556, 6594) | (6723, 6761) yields 1.11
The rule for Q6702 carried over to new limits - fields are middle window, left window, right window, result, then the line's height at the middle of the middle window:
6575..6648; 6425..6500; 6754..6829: 0.8 AA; 16.2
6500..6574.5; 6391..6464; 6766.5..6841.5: 0.0 AA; 15.9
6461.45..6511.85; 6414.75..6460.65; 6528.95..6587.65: 0.7 AA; 15.9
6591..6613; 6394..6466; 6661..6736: -0.4 AA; 16.2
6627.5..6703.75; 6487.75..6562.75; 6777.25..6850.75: -2.3 AA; 16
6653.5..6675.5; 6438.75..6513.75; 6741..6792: -0.5 AA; 16.6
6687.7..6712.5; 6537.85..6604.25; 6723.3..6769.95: 0.2 AA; 16.7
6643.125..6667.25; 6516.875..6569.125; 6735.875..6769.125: -0.3 AA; 16.6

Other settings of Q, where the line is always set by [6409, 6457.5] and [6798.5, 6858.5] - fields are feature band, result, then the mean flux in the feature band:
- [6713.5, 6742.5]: -1.1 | 16.3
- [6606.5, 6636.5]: 0.0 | 15.7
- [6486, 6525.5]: 0.9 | 15.4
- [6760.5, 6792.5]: -2.9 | 17.2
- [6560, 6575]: -0.2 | 16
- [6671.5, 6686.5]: -0.8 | 16.6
